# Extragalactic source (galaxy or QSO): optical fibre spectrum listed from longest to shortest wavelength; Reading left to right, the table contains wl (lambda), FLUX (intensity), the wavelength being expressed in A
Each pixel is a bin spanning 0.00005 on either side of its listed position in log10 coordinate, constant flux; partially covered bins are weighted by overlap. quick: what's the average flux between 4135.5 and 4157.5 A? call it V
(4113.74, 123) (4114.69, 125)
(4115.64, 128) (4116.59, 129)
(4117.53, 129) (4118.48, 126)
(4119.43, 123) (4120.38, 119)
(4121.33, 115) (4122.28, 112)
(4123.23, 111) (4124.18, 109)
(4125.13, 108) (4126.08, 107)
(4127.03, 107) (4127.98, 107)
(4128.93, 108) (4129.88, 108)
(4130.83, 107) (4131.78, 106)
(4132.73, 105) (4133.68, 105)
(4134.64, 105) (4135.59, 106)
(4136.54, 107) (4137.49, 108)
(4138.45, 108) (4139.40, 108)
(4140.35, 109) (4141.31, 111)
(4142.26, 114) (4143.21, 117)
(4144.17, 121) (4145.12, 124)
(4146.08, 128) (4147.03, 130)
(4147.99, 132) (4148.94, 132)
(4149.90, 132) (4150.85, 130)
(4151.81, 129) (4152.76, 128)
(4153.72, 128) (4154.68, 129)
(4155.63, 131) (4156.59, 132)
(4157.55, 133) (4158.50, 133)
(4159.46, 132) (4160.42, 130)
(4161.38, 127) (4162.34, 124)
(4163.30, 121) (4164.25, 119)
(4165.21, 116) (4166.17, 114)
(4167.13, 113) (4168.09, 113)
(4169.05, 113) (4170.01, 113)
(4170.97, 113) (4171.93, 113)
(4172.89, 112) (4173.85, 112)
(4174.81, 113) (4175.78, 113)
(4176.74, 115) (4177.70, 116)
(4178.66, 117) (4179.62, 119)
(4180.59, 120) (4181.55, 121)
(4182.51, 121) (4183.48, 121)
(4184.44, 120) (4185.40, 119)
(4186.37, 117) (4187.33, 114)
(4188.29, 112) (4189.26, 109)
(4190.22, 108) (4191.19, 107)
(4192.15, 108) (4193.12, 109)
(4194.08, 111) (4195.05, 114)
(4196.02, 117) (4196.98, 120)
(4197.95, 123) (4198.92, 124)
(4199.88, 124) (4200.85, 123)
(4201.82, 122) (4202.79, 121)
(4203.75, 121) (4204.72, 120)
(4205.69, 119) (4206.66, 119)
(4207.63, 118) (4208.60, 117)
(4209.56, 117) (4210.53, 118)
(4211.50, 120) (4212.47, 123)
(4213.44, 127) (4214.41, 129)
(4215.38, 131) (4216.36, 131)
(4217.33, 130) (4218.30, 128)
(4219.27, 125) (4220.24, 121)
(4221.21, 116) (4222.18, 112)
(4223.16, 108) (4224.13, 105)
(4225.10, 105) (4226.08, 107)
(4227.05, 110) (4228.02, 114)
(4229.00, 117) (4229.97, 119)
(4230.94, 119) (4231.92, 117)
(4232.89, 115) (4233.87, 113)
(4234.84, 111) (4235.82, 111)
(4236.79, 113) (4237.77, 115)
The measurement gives 122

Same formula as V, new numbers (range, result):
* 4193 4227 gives 119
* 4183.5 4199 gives 114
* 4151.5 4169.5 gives 124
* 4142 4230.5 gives 120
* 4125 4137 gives 107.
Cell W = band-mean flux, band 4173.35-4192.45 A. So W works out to 115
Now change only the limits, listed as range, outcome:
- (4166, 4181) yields 114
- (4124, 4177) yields 117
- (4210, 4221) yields 125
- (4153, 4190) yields 119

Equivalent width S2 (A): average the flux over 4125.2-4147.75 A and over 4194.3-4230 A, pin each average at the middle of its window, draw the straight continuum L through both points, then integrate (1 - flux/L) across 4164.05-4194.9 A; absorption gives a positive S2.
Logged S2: 0.4 A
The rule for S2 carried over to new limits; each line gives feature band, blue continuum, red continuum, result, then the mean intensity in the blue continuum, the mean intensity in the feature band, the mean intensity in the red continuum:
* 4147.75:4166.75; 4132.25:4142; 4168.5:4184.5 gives -2.69 A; 107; 128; 116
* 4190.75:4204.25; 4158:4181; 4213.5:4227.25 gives 0.11 A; 118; 117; 119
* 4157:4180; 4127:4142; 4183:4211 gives -1.23 A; 107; 119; 117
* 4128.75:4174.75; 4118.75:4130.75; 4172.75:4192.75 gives -2.26 A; 111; 119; 115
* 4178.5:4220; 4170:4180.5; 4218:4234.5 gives -1.79 A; 114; 119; 115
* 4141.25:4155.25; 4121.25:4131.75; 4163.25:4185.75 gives -1.76 A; 109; 126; 116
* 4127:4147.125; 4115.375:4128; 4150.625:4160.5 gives 1.94 A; 117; 111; 130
